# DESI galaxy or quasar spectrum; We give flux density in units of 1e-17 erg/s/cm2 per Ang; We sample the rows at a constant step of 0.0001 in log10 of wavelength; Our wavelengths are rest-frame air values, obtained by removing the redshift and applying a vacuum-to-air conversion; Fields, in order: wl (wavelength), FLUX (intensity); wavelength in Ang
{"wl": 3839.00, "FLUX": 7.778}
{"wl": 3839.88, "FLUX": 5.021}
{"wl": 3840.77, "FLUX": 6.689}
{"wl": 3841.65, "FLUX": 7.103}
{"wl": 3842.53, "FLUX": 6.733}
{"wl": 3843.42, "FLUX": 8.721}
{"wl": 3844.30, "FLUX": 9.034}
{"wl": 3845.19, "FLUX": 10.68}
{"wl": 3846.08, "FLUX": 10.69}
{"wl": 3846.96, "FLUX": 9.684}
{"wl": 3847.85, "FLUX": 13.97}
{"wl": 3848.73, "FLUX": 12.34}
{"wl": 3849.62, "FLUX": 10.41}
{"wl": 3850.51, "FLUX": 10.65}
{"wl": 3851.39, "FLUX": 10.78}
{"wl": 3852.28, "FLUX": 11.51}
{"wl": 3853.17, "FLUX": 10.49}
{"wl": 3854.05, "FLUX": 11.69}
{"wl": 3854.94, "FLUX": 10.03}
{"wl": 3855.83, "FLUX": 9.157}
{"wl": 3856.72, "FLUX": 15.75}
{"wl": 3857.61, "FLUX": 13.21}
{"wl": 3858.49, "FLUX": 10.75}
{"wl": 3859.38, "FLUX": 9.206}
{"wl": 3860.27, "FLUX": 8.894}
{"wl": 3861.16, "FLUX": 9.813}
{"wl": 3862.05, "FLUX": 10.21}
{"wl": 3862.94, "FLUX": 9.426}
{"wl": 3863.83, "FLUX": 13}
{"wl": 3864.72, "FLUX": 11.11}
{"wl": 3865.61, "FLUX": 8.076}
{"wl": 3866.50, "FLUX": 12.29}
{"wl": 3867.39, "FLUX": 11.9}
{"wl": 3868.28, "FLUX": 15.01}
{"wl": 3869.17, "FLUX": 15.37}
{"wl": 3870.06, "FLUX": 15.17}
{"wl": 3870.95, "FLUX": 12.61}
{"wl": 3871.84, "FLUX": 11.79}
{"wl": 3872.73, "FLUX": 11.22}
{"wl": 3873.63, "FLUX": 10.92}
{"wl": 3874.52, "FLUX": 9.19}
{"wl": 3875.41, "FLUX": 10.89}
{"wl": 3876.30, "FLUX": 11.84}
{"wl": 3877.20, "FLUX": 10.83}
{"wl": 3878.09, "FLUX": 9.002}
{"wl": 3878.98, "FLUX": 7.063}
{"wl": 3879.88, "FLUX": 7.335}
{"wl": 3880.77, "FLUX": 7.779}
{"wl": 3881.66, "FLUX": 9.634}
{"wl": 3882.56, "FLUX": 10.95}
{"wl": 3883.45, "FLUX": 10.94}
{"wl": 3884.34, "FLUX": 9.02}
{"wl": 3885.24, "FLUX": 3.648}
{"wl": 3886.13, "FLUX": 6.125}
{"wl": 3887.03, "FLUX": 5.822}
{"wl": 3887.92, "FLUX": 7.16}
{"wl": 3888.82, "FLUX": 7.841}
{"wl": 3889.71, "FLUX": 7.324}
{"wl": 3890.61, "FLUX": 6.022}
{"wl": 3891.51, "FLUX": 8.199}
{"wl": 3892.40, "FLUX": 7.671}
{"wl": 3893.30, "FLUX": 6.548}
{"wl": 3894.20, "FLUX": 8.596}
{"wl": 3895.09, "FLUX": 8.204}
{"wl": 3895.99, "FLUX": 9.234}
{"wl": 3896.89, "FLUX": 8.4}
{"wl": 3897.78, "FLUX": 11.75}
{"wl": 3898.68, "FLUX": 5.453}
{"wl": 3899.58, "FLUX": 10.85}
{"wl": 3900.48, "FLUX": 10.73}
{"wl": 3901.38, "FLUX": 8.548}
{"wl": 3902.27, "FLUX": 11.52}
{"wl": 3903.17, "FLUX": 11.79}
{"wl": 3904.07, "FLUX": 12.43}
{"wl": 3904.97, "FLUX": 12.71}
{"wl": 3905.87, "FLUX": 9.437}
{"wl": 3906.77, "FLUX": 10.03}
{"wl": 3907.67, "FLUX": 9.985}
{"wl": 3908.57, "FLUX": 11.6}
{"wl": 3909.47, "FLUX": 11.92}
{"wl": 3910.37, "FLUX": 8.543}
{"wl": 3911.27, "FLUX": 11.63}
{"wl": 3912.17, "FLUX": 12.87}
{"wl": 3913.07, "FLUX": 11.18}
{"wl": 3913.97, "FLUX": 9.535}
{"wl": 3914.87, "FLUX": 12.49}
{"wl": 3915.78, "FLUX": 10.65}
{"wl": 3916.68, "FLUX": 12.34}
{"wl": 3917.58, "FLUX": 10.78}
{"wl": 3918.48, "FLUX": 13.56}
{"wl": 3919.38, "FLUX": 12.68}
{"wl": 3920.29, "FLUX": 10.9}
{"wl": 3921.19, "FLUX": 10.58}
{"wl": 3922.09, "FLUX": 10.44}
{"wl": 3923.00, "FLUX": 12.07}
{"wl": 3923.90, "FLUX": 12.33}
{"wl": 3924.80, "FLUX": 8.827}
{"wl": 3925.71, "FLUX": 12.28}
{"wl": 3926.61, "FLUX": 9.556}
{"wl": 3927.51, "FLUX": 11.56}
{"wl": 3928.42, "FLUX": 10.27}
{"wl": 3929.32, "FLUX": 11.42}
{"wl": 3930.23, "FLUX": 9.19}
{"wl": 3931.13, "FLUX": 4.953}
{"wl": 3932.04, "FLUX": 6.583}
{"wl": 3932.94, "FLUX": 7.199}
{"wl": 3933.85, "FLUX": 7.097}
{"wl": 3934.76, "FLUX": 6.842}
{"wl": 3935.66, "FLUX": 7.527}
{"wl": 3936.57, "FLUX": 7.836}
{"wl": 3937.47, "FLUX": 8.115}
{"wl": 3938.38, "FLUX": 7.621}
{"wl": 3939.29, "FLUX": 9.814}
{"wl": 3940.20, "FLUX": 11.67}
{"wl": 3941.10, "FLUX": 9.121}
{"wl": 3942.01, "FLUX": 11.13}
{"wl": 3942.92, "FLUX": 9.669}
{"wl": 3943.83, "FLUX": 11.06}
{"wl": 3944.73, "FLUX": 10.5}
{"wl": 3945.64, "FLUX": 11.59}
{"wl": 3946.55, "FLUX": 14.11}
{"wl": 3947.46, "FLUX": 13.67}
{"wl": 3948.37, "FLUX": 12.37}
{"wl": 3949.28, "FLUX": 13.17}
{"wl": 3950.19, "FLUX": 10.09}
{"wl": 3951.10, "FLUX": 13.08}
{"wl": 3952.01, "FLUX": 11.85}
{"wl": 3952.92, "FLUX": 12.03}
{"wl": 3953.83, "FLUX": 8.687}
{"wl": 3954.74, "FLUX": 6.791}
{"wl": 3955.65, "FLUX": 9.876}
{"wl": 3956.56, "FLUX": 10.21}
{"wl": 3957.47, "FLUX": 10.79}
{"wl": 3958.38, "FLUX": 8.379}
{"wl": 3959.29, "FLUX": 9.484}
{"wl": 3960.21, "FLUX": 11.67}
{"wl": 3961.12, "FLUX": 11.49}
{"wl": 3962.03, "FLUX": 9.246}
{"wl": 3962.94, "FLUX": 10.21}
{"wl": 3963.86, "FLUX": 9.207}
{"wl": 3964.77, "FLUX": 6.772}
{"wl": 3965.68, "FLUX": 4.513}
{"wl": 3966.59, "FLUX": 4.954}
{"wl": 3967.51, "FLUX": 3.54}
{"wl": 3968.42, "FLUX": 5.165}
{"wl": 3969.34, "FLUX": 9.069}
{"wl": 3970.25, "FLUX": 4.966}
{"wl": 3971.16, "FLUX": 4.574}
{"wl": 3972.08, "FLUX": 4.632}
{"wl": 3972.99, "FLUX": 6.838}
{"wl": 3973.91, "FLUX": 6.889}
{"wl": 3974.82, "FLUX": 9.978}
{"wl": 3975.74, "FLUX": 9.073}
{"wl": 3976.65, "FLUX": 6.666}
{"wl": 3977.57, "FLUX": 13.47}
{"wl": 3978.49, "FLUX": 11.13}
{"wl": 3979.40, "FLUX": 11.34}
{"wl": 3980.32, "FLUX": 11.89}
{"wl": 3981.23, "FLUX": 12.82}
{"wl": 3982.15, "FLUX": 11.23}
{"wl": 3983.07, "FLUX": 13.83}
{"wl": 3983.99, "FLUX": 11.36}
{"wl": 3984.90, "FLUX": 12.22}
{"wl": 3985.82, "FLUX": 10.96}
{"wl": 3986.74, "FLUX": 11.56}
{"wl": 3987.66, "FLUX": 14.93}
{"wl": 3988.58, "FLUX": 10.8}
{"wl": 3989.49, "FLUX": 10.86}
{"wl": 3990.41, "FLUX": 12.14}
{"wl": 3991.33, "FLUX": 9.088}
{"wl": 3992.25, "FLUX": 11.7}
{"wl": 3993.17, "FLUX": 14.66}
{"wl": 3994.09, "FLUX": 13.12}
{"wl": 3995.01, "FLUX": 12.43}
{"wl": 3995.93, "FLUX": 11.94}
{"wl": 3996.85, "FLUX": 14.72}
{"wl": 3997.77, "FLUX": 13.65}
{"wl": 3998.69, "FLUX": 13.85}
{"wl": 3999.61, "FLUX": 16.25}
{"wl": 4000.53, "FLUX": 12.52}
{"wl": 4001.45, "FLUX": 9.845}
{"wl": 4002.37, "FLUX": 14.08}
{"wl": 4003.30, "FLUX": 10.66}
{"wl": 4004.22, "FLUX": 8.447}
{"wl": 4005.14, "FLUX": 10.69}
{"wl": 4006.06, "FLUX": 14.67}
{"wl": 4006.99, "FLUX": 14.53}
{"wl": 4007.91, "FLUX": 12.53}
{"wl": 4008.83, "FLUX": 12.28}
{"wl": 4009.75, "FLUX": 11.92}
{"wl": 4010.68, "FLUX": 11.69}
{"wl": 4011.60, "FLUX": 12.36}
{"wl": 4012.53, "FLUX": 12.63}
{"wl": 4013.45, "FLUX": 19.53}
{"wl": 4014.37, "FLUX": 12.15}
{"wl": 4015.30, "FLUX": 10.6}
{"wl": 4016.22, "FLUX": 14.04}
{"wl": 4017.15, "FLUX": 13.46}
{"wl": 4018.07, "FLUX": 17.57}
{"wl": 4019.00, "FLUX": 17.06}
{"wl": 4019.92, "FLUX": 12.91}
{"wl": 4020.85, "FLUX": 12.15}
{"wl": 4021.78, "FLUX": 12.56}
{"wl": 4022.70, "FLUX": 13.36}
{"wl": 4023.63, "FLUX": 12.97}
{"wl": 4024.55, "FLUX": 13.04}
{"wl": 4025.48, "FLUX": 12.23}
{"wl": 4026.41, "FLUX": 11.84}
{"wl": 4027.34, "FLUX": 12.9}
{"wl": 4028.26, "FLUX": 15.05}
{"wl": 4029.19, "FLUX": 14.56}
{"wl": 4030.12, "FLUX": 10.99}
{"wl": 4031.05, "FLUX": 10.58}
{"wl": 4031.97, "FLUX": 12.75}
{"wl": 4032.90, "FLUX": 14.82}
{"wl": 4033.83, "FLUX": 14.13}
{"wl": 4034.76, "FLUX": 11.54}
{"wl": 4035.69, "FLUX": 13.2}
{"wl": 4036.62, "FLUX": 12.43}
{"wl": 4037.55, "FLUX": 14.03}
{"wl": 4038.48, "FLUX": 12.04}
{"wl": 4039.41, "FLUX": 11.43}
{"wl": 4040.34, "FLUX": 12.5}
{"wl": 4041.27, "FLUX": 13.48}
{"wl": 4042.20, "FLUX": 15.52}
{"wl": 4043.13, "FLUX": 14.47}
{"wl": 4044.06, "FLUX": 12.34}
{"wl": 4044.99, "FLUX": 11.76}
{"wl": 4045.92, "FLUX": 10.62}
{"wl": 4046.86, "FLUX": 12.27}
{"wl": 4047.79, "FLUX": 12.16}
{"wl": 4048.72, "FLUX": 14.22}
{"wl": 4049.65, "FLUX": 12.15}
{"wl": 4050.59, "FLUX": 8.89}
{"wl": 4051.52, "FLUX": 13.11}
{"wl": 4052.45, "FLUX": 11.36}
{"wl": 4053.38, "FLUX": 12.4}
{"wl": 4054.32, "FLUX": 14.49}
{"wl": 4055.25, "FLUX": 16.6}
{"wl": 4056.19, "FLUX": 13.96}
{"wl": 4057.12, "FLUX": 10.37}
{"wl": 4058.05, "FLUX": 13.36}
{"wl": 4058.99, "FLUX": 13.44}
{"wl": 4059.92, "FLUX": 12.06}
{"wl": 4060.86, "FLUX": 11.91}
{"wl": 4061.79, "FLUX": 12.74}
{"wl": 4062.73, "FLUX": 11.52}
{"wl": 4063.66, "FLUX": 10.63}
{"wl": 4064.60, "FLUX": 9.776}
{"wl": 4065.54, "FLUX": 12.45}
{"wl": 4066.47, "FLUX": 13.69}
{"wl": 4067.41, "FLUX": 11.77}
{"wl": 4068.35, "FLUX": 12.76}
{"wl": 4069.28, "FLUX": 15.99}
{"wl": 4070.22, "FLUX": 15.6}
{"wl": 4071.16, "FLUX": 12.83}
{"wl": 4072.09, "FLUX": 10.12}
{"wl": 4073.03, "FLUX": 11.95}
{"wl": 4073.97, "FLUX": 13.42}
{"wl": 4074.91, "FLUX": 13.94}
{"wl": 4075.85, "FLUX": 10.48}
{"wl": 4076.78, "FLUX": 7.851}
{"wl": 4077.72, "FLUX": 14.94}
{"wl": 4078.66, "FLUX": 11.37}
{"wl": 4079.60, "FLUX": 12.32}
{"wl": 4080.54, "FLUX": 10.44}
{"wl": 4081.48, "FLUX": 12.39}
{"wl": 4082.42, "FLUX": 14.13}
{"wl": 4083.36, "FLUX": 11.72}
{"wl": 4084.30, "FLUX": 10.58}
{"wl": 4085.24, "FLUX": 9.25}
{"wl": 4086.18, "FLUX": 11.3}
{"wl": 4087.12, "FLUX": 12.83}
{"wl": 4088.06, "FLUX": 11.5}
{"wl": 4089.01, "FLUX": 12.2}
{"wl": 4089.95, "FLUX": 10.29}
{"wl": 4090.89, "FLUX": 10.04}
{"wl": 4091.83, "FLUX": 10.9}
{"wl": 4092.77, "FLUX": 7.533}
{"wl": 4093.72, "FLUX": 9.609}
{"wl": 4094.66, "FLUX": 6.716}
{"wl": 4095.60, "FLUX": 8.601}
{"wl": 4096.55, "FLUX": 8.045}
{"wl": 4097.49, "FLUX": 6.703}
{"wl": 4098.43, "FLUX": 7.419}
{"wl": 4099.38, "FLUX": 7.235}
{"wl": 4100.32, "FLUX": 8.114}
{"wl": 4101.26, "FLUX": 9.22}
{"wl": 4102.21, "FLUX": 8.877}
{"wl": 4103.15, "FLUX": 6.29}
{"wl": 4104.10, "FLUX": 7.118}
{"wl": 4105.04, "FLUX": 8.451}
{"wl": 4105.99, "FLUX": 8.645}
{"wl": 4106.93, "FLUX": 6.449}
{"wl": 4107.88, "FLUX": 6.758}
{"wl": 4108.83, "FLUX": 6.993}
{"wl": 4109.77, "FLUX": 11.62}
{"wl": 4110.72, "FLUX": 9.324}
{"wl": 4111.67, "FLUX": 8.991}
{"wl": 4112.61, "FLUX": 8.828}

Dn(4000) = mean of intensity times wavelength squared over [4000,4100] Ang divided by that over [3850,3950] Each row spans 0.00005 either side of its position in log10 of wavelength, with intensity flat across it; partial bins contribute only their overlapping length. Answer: 1.3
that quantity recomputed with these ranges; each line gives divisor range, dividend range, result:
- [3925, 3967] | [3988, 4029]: 1.38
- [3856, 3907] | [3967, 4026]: 1.25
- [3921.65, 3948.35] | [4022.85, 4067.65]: 1.36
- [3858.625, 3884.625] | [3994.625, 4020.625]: 1.32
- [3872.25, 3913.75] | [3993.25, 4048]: 1.48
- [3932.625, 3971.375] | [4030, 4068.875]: 1.42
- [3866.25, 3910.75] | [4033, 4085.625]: 1.39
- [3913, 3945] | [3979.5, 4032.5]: 1.33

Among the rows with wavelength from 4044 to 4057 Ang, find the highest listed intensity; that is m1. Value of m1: 16.6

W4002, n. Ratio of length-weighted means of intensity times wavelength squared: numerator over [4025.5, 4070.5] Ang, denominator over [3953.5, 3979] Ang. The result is 1.63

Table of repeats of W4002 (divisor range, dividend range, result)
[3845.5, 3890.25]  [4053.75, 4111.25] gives 1.16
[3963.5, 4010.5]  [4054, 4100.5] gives 1.12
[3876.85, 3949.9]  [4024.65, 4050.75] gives 1.39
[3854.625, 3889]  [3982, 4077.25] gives 1.34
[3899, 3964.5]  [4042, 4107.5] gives 1.15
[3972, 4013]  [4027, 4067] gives 1.11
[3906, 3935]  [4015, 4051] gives 1.32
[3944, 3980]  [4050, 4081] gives 1.40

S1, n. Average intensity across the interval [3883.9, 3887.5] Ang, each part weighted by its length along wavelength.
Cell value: 6.15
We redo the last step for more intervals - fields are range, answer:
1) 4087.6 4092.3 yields 11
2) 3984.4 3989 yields 12.1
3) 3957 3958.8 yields 9.63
